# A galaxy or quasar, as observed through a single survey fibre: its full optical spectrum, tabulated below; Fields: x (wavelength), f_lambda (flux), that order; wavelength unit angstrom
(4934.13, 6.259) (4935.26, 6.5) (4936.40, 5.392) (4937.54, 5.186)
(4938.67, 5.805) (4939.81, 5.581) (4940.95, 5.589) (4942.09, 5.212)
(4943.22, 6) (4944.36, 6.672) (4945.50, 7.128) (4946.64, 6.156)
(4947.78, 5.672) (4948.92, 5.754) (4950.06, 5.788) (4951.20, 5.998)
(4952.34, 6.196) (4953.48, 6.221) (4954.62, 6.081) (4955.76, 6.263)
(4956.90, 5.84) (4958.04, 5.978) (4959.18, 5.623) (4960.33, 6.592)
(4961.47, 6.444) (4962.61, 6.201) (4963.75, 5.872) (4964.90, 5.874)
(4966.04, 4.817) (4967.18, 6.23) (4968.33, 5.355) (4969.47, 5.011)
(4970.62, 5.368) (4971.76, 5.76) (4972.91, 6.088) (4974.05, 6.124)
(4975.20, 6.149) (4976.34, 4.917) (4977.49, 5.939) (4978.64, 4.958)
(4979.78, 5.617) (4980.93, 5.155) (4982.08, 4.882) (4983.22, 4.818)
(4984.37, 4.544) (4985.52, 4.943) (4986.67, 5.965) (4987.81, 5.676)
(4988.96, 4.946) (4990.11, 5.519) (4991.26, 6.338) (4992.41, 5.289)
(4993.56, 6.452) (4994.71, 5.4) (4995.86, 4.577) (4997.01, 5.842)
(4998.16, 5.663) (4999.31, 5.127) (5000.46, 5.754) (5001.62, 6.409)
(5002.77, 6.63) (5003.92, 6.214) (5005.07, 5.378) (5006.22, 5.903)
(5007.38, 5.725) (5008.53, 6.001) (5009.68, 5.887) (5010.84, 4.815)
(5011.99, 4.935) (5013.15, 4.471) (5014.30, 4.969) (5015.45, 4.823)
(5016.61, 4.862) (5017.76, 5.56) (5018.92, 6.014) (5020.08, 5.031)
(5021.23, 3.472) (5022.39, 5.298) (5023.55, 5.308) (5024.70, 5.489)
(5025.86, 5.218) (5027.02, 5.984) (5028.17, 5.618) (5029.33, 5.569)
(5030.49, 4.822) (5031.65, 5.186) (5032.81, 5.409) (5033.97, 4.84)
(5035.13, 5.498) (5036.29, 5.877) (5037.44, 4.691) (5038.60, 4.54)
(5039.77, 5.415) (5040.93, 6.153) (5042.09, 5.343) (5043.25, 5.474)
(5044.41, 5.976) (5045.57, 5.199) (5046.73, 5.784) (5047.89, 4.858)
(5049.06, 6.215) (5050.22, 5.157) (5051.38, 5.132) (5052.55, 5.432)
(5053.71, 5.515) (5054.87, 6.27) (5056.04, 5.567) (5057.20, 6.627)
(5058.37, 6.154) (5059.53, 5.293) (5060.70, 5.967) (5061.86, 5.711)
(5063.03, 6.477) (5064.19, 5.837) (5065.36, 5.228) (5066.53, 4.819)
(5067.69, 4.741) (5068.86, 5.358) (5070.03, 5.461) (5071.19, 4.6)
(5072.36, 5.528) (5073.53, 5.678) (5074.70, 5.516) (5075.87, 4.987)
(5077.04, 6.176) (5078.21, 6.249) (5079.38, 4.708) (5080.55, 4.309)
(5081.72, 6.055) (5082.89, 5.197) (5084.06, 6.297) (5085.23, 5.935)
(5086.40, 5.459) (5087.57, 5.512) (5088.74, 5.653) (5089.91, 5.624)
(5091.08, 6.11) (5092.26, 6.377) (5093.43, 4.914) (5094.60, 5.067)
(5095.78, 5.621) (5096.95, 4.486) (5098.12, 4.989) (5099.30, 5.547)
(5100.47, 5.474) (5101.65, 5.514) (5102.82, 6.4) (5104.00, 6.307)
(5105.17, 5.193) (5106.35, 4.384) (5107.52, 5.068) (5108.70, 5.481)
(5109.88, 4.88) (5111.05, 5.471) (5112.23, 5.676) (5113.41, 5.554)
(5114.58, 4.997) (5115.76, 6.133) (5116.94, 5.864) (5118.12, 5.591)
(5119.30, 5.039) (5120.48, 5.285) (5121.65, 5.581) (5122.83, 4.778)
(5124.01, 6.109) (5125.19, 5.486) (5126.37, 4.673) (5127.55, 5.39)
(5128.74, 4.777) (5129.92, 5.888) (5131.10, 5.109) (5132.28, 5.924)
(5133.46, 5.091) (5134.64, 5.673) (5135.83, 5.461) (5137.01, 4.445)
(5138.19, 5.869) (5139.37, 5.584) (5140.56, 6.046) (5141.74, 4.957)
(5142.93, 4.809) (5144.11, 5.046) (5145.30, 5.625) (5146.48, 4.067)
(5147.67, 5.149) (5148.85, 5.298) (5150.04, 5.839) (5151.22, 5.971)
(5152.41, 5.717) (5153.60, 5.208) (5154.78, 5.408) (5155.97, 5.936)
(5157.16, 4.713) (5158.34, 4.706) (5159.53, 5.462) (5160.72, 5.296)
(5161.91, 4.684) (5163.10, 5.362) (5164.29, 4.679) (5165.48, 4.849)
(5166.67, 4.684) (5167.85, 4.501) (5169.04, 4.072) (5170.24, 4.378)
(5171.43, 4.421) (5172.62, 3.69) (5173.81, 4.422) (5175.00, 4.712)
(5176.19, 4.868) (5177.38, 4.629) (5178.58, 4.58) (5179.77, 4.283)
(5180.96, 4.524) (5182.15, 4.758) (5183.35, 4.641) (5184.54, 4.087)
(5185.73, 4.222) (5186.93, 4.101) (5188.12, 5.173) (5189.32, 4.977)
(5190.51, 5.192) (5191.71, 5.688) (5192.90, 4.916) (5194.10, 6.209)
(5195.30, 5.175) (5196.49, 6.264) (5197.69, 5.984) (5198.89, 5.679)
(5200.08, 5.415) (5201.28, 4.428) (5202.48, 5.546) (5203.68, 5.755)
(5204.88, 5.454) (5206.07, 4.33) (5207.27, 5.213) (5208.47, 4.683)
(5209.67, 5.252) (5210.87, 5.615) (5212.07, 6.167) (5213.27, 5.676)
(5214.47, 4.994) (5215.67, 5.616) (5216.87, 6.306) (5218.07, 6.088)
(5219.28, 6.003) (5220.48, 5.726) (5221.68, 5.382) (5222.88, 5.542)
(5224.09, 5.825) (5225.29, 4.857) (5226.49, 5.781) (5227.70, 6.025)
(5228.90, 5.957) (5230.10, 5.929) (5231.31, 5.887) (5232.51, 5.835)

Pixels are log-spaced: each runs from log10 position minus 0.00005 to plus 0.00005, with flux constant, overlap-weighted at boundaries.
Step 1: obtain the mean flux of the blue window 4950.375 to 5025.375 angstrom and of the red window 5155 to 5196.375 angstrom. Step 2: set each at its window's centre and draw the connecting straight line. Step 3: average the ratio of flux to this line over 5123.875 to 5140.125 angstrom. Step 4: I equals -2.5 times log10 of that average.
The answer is -0.08 mag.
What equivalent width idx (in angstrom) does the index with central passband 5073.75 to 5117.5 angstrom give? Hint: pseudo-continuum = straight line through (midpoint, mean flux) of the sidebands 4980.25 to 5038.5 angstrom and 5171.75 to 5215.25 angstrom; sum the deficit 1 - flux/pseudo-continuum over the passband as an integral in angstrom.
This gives -2.3 angstrom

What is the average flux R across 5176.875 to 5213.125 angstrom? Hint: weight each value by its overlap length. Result 5.11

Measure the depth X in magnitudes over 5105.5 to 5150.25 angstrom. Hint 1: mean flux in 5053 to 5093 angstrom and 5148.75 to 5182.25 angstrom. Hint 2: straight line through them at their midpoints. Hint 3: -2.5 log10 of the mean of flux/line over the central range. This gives -0.03 mag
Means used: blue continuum 5.61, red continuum 4.88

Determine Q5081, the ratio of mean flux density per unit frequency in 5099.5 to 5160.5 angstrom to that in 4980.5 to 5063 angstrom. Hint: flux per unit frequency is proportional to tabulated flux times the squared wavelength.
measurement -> 1.0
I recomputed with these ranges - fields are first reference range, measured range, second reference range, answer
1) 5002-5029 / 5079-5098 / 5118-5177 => -0.04 mag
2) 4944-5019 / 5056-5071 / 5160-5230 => -0.03 mag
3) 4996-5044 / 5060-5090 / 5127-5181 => -0.05 mag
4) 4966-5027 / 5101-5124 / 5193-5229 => 0.01 mag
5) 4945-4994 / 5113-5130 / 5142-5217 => -0.03 mag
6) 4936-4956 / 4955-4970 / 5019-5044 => -0.01 mag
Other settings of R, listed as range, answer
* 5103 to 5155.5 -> 5.37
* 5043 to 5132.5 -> 5.49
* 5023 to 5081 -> 5.46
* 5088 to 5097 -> 5.54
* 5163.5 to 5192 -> 4.58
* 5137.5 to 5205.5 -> 5.05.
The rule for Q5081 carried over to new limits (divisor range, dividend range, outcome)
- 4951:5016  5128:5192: 0.95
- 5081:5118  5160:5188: 0.85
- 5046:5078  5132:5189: 0.92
